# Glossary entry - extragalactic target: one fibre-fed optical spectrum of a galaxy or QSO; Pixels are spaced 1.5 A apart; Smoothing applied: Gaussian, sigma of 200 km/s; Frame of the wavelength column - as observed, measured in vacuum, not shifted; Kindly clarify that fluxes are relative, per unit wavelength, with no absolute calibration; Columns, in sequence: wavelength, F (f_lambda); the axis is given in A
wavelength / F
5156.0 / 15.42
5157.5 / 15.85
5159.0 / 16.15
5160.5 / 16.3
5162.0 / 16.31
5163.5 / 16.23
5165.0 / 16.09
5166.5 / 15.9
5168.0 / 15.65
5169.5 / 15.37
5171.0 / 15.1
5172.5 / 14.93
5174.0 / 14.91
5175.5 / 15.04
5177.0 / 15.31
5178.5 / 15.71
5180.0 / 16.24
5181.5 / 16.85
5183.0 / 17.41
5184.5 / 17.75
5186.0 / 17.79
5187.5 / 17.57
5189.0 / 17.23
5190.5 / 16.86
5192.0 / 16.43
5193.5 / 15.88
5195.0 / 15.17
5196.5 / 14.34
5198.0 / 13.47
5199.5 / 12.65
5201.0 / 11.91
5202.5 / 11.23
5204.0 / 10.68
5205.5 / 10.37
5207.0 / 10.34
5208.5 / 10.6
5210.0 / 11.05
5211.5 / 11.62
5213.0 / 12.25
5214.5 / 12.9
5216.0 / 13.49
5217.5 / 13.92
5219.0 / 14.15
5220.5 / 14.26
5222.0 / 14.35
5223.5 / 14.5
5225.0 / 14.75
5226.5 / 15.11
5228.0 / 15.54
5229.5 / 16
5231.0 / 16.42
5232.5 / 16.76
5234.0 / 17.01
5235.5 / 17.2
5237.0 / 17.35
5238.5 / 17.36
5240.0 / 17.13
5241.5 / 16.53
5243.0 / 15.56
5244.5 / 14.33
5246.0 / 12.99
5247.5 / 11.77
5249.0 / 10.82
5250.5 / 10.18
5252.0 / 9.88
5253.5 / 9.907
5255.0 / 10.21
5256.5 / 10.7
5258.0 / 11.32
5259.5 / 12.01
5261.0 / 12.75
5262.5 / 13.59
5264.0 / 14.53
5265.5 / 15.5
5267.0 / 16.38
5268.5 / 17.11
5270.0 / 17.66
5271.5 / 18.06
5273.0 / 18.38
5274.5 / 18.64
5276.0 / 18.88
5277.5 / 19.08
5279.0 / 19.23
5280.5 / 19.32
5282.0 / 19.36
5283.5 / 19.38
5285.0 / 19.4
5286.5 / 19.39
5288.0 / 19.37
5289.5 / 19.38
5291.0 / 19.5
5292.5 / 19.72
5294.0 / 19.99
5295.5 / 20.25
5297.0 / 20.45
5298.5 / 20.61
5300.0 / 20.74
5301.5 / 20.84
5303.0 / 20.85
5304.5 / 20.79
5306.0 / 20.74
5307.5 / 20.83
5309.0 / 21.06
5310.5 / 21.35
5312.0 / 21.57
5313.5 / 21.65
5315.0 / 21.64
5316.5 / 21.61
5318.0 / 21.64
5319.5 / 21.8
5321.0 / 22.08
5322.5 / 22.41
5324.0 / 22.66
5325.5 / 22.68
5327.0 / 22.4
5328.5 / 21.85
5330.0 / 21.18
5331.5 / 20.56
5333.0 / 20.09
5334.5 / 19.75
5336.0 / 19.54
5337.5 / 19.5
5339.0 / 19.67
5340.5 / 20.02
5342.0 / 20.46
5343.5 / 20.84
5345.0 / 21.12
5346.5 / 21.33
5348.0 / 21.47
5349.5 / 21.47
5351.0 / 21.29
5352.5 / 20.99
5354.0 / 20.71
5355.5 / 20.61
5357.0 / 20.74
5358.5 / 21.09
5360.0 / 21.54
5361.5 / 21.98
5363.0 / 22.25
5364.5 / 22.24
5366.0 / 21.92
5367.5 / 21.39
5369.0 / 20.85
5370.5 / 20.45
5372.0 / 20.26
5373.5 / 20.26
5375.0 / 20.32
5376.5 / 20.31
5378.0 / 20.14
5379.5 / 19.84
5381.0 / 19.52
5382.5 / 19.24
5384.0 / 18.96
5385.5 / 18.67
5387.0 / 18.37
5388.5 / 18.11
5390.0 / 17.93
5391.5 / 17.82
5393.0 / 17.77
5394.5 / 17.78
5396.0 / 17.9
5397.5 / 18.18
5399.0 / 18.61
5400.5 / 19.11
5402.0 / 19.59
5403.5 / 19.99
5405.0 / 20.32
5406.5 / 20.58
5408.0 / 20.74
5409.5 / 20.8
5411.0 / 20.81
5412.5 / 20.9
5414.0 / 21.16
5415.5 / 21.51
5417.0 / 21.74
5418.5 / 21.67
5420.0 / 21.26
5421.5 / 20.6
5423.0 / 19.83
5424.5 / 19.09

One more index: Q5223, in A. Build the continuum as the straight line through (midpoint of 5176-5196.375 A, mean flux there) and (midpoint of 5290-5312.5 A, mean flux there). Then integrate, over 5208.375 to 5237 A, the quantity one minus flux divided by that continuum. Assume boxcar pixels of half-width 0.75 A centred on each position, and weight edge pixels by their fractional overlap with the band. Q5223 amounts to 5.4 A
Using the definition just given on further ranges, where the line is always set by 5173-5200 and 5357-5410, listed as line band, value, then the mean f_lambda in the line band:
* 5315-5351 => -4.4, 21.1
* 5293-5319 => -3.8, 21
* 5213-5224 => 1.8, 13.8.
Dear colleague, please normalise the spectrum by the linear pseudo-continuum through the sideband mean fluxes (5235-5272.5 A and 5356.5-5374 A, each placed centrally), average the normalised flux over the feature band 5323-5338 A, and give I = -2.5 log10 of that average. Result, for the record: -0.11 mag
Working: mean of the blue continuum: 14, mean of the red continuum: 21.3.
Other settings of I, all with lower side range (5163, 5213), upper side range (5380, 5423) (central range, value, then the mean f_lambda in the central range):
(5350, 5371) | -0.14 mag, 21.3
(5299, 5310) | -0.20 mag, 20.8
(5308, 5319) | -0.22 mag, 21.5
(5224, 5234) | -0.02 mag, 15.8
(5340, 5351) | -0.15 mag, 21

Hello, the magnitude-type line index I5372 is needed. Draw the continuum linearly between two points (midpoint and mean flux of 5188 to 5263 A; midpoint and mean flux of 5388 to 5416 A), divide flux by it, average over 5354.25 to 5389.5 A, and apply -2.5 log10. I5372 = -0.109 mag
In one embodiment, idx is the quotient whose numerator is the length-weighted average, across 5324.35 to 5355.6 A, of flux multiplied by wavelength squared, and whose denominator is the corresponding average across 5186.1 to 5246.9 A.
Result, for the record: 1.51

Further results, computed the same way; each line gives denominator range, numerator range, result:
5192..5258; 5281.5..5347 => 1.58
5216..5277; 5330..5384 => 1.46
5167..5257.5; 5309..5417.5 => 1.52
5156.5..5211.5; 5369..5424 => 1.44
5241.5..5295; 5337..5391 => 1.33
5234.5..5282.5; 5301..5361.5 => 1.44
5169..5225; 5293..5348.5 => 1.54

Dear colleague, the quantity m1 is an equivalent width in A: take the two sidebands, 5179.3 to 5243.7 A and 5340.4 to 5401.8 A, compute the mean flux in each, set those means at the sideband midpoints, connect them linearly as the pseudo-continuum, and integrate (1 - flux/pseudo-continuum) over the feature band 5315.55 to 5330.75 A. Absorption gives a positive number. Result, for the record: -2.9 A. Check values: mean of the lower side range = 14.8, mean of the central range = 22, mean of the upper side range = 20.1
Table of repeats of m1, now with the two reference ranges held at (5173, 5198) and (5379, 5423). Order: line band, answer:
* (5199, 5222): 6.1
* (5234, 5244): 0.1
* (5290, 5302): -1.5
